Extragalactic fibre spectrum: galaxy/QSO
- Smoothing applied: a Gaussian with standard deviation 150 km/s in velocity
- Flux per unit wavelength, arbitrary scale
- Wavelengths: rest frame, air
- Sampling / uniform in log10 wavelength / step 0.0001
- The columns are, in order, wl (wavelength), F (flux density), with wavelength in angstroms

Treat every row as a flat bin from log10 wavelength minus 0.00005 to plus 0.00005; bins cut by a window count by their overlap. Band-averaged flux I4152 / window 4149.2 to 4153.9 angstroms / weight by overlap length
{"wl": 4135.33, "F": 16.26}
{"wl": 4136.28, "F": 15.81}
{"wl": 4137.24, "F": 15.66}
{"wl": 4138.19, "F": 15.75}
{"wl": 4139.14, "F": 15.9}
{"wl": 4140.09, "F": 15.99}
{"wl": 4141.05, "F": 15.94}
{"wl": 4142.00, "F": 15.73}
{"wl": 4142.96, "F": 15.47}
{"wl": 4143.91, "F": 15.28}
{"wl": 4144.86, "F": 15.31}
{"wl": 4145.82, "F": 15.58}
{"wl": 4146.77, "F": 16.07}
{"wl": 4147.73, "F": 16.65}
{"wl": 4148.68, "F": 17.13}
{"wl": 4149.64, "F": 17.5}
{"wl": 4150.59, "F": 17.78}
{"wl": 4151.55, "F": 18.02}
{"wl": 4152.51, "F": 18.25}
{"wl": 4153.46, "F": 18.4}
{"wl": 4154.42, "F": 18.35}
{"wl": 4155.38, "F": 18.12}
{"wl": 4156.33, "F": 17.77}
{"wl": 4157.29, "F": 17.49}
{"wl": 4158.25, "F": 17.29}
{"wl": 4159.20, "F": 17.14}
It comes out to 18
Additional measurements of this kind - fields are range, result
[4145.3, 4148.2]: 16.1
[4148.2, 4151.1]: 17.5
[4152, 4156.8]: 18.2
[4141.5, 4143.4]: 15.6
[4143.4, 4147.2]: 15.6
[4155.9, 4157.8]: 17.6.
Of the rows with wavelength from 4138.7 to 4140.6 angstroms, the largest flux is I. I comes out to 15.99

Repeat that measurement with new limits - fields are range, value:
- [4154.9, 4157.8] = 18.12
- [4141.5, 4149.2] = 17.13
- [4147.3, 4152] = 18.02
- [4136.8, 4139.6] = 15.9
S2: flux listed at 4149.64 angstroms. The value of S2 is 17.5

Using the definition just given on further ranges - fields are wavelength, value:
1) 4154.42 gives 18.35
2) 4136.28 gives 15.81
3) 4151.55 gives 18.02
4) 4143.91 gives 15.28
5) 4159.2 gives 17.14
